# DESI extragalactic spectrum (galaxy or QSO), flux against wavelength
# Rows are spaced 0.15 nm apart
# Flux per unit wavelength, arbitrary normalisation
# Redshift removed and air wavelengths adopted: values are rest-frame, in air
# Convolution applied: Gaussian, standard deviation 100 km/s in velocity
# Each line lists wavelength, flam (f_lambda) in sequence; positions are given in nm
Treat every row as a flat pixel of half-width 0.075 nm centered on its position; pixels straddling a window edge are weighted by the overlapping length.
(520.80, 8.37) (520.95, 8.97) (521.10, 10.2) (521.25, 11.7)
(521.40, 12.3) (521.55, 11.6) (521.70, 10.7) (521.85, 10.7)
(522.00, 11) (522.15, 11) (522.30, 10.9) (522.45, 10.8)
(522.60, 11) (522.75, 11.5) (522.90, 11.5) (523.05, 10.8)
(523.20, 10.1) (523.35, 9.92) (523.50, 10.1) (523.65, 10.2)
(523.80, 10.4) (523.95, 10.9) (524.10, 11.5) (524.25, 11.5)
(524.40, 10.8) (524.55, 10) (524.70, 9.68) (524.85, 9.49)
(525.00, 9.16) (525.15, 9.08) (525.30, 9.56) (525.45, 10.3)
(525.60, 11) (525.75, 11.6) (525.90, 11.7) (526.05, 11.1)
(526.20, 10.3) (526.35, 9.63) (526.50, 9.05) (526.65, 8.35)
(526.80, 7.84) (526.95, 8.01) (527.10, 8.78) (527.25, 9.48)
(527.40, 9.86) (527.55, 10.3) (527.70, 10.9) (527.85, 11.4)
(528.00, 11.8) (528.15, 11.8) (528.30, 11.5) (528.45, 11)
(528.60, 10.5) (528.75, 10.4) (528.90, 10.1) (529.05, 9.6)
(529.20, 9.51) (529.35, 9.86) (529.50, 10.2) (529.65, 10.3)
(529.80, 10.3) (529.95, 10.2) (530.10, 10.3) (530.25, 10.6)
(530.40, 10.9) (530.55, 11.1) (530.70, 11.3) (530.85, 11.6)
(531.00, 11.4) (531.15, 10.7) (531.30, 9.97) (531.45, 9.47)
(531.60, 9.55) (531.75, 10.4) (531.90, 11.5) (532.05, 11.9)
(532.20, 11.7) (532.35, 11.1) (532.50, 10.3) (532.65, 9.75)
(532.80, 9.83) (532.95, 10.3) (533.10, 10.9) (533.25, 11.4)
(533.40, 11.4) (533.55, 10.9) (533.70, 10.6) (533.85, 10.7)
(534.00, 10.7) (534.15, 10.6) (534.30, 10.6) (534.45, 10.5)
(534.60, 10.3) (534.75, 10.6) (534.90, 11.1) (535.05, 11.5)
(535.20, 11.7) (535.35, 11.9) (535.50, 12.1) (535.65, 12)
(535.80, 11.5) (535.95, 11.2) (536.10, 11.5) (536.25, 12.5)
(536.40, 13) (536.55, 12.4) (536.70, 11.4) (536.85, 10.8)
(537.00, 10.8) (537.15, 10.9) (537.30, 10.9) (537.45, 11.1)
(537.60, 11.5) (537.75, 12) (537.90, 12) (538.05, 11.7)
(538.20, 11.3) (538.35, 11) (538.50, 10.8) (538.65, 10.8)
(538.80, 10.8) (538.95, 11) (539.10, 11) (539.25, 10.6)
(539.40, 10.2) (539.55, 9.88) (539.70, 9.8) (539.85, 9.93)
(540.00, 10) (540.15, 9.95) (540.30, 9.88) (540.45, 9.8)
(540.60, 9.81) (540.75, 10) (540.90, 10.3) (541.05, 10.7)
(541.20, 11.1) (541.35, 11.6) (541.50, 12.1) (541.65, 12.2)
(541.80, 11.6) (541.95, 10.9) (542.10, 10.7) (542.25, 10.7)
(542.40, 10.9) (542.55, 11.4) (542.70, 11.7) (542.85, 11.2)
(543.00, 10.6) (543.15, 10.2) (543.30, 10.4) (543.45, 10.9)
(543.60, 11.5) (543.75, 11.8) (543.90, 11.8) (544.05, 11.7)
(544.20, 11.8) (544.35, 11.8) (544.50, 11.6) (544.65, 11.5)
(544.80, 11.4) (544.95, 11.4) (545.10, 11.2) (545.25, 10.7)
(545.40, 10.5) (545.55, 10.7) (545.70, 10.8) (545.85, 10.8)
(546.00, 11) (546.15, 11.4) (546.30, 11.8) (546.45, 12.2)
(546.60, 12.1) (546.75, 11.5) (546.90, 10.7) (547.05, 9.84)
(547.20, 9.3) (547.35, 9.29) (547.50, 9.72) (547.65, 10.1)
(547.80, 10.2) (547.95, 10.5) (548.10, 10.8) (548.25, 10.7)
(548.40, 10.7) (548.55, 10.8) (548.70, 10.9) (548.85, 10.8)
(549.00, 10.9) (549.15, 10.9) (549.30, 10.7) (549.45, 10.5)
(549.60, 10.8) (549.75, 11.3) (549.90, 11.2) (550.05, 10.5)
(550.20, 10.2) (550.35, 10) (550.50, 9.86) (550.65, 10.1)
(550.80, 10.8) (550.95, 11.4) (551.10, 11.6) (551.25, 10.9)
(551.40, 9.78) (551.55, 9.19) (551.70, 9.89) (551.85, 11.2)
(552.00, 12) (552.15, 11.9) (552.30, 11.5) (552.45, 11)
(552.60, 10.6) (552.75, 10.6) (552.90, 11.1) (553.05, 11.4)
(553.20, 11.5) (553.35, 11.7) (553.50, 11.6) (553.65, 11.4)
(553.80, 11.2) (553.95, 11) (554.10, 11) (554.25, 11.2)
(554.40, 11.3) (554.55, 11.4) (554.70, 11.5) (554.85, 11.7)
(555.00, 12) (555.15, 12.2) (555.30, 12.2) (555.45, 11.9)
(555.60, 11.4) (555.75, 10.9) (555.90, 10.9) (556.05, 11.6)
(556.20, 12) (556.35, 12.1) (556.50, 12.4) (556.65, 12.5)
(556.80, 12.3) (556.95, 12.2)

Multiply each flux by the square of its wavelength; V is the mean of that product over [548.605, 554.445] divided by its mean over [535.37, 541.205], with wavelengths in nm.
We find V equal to 1.04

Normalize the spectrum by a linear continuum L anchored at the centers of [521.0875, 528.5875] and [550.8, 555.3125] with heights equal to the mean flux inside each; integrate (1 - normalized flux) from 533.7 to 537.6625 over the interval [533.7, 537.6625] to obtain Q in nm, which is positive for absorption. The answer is -0.19 nm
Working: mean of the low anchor 10.5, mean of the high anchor 11.2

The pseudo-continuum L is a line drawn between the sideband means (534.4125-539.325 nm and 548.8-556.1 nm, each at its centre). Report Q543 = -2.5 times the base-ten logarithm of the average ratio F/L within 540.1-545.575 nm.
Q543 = 0.02 mag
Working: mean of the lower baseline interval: 11.3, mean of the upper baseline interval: 11.1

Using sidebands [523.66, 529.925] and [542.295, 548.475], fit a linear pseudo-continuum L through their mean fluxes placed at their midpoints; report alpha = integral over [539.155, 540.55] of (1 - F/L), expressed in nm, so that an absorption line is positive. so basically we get 0.095 nm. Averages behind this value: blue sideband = 10.2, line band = 10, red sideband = 11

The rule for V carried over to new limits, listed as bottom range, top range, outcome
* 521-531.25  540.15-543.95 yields 1.11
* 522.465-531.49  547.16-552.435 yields 1.12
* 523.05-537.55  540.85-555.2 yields 1.11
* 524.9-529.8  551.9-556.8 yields 1.26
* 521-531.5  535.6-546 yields 1.12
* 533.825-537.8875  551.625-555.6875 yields 1.07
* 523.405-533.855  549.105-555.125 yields 1.15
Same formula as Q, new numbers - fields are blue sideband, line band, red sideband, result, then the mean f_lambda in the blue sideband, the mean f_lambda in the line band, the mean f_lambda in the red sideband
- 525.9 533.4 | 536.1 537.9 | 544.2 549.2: -0.17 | 10.4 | 11.6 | 10.9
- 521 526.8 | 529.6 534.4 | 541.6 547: 0.05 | 10.5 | 10.7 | 11.2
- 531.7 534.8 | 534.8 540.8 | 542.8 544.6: -0.04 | 10.8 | 11.1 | 11.3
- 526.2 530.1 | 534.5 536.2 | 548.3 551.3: -0.19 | 10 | 11.4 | 10.7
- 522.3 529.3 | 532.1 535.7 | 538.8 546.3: -0.11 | 10.3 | 10.9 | 10.9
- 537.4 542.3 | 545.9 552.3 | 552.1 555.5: 0.28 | 10.8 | 10.7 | 11.4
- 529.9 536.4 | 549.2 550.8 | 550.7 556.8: 0.10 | 11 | 10.5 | 11.3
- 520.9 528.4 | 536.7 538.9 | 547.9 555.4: -0.09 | 10.4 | 11.2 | 11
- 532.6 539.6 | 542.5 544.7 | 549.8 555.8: -0.04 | 11.1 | 11.3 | 11.1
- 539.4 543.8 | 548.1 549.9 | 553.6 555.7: 0.06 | 10.7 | 10.8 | 11.5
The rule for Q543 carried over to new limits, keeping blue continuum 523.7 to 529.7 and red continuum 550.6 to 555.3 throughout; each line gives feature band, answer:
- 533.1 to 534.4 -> -0.04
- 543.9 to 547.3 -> -0.03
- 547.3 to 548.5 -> 0.07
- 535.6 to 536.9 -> -0.12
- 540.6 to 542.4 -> -0.03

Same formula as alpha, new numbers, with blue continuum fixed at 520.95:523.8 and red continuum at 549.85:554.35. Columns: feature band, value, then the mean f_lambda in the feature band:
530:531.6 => 0.03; 10.7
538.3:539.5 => 0.01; 10.8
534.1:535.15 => 0.01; 10.8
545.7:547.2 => -0.03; 11.1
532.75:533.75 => 0.01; 10.8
